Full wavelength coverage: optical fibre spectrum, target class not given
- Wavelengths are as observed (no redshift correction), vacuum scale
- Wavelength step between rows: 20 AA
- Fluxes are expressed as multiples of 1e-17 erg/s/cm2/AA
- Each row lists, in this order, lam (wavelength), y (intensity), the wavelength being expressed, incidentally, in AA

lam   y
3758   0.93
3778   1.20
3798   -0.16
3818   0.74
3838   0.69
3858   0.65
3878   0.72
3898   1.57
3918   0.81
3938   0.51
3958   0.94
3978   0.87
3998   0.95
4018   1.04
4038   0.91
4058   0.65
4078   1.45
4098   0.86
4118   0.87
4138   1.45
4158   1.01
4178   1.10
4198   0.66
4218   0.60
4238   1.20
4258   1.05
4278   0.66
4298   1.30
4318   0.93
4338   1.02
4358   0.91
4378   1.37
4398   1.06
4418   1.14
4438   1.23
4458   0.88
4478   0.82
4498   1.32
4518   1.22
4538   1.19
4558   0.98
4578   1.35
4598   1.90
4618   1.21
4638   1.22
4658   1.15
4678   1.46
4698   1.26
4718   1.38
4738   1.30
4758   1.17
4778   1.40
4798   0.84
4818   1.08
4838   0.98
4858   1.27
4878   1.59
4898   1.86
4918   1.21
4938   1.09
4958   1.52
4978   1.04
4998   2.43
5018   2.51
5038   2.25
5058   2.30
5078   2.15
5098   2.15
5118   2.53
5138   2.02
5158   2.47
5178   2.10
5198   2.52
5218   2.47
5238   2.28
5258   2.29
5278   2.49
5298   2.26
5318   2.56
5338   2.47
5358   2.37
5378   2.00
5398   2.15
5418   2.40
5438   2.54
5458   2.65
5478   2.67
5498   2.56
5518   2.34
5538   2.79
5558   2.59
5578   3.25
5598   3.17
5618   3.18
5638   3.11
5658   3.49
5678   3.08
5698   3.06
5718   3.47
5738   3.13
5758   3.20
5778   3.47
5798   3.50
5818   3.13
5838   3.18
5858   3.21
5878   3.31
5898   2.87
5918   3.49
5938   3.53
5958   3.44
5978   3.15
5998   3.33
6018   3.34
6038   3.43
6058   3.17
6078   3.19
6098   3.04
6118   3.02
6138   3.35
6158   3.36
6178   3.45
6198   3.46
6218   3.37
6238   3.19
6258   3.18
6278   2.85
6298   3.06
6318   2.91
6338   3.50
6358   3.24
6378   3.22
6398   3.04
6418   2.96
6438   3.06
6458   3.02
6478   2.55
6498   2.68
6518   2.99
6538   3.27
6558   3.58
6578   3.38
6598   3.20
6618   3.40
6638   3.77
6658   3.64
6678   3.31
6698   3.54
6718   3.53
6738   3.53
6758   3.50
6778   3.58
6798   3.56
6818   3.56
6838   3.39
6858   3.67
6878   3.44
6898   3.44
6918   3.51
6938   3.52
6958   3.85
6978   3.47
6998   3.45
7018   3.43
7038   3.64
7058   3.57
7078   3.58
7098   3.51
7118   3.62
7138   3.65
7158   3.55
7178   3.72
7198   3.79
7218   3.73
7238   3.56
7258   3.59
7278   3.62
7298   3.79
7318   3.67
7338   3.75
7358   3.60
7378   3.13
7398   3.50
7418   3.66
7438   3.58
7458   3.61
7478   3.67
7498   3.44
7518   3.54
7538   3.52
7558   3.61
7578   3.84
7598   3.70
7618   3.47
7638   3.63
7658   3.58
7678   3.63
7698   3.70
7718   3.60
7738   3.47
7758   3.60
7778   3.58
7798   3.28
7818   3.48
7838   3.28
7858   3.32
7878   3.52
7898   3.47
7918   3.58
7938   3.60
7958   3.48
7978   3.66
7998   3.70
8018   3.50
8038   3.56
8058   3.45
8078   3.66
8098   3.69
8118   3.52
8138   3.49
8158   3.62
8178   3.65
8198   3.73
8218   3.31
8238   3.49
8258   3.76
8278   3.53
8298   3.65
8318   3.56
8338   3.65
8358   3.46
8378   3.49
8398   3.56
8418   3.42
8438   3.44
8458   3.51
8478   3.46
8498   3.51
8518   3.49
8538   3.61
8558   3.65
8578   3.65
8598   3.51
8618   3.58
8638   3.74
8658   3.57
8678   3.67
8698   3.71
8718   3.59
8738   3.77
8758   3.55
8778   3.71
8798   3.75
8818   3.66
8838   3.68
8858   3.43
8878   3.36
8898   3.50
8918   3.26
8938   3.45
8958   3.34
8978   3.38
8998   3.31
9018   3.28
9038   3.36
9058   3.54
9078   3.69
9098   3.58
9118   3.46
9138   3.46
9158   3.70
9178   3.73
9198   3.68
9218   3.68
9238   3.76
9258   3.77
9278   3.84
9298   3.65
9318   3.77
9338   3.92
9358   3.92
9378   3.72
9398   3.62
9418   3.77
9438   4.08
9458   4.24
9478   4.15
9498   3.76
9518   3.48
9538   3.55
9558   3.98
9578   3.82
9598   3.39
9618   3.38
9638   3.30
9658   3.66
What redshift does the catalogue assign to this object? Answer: 0.25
